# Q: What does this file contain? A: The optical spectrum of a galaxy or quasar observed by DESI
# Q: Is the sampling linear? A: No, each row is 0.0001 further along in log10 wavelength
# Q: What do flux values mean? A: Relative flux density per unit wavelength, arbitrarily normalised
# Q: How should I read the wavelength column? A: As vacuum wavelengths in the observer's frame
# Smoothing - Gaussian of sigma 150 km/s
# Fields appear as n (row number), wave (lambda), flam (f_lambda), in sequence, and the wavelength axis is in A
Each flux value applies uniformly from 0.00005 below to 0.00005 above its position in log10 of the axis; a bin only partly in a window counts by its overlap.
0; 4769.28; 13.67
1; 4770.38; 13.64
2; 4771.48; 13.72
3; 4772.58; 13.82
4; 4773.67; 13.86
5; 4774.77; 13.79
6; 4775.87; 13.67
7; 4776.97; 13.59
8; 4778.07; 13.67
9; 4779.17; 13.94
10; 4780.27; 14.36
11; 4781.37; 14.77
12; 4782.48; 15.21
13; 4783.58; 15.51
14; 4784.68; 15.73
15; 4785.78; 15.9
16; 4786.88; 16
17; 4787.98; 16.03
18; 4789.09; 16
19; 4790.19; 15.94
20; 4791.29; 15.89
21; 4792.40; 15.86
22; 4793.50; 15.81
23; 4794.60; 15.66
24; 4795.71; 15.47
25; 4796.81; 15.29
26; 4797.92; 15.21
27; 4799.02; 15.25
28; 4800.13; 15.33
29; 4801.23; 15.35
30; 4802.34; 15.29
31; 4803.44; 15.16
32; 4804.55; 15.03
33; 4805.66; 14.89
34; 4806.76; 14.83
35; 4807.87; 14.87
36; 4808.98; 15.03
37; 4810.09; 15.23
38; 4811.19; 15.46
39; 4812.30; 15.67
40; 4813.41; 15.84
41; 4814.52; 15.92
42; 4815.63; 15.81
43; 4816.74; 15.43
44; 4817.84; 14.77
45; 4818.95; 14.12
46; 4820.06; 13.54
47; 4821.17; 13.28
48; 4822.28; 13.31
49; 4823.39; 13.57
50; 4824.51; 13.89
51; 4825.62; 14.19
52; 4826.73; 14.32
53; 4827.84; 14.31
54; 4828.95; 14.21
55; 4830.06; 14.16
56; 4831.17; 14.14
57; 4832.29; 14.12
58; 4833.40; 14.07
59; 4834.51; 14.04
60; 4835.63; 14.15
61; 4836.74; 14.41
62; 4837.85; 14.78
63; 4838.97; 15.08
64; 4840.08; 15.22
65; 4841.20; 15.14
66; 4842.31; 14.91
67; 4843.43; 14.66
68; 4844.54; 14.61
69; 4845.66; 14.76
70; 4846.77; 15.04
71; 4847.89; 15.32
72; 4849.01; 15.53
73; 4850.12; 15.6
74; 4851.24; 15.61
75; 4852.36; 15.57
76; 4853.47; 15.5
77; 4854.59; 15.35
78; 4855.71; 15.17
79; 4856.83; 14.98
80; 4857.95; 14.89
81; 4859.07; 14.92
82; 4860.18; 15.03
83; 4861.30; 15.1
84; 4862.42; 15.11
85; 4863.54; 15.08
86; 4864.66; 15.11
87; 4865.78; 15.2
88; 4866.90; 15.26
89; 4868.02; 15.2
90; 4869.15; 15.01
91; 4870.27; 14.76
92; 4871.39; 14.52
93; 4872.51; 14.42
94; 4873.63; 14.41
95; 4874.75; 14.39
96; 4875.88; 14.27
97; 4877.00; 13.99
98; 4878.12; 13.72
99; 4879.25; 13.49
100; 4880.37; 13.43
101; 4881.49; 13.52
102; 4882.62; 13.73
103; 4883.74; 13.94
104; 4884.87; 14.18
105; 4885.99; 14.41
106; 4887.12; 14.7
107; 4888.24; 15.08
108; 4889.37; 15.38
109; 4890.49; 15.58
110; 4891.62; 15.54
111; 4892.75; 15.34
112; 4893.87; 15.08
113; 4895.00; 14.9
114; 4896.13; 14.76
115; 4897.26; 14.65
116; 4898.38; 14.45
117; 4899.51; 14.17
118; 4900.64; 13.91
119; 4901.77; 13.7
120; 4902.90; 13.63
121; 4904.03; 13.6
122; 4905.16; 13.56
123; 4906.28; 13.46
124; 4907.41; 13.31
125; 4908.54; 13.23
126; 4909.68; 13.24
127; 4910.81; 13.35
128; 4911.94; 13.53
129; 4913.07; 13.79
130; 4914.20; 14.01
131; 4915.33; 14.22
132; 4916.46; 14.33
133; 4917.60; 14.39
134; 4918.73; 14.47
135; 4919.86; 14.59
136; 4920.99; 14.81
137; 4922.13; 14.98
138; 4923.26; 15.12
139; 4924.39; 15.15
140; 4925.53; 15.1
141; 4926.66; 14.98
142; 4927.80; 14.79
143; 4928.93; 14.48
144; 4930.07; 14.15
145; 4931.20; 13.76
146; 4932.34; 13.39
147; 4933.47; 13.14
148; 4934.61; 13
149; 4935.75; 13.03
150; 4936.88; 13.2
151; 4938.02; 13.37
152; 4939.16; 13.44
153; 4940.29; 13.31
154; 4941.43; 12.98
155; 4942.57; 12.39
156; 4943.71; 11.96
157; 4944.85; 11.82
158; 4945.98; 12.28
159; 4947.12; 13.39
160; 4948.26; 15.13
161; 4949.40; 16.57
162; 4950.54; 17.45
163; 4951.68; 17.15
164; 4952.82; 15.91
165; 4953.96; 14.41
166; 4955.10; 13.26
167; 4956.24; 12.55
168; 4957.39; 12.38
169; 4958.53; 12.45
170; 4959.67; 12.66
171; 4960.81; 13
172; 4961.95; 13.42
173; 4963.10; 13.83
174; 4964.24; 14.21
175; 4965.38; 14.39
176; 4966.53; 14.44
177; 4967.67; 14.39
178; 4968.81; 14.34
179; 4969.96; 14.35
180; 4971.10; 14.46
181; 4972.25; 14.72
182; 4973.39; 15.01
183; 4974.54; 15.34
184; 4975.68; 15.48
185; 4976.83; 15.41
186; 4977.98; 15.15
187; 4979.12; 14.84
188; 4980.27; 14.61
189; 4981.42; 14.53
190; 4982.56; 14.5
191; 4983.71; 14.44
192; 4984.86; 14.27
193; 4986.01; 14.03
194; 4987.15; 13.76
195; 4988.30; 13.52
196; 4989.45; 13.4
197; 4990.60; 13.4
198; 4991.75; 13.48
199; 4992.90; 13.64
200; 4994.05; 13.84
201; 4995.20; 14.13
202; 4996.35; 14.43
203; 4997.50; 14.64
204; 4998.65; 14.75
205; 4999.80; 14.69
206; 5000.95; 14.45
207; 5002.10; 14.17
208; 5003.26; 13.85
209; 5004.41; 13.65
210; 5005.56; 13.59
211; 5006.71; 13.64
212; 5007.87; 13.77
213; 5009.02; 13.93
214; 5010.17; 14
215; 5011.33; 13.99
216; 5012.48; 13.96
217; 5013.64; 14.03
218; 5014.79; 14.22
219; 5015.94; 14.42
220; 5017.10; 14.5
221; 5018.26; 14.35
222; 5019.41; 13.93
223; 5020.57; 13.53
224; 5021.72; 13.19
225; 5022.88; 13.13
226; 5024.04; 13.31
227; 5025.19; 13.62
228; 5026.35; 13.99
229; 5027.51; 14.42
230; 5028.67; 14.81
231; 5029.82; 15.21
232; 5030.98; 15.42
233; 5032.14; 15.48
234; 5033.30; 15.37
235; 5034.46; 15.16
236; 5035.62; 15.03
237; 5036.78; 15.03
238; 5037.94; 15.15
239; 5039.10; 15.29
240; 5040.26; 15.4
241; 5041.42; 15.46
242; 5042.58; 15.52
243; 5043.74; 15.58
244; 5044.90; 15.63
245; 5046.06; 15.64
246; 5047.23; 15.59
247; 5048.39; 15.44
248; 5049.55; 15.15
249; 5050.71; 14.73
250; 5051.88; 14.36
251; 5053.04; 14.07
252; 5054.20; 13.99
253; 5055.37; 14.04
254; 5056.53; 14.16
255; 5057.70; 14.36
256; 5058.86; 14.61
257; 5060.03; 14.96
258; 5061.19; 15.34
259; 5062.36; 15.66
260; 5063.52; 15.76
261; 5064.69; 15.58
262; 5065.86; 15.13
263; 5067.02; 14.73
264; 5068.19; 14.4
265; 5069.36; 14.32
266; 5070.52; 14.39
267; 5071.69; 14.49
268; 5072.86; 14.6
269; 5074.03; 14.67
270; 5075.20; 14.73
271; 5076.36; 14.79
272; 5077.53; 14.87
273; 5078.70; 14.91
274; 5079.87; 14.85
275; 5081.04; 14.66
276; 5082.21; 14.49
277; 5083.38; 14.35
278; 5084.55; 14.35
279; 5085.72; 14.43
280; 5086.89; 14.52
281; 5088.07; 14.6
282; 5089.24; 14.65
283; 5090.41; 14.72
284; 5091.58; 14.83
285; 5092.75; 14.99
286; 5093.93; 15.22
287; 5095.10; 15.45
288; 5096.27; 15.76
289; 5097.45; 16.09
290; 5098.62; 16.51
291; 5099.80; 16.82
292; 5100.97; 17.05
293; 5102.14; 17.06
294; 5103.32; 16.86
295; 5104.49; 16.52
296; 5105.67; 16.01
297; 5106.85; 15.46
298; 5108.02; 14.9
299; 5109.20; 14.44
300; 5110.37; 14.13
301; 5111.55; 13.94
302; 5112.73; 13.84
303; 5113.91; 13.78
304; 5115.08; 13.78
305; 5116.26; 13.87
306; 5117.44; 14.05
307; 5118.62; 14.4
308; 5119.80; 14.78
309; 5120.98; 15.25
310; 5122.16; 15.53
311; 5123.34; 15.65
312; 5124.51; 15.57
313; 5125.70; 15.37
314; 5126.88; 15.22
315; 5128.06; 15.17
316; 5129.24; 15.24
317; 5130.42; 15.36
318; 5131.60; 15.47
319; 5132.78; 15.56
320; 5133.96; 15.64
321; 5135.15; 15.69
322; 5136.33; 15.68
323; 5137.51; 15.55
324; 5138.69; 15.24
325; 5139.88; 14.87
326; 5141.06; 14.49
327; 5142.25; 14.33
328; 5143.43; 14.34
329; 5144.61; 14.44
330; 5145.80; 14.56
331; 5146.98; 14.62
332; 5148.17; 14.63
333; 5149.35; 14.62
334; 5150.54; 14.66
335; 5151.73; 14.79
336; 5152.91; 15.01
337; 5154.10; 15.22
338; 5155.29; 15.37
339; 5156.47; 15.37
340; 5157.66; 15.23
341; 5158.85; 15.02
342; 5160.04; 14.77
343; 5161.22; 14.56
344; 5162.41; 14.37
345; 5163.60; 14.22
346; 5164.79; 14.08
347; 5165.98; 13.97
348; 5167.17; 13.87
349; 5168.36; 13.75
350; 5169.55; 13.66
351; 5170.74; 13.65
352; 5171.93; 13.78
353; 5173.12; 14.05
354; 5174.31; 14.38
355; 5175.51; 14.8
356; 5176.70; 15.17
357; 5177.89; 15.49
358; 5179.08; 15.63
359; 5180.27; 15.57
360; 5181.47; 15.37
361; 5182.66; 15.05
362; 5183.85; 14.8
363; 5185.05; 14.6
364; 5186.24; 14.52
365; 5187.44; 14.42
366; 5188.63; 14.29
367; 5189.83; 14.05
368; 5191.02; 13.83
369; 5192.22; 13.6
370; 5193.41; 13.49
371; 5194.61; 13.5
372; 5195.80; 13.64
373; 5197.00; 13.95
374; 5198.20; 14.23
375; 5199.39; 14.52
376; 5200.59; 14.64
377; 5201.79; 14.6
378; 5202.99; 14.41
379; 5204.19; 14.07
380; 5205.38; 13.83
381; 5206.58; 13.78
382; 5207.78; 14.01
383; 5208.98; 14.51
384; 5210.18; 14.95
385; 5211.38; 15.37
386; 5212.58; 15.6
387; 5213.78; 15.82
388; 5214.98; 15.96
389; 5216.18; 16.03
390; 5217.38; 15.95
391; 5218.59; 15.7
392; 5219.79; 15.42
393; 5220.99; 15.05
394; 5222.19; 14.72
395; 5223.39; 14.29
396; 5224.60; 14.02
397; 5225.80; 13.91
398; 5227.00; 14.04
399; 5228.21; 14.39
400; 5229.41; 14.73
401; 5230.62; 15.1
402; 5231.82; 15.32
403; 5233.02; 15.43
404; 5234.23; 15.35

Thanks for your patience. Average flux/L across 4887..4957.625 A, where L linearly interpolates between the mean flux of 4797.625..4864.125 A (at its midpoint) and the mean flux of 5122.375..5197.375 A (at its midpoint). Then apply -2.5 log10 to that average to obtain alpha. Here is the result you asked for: 0.05 mag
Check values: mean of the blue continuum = 14.9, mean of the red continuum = 14.7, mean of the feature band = 14.1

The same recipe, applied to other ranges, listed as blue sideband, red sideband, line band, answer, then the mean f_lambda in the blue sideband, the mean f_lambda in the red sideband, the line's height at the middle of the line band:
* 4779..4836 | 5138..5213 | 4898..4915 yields 0.089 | 15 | 14.5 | 14.8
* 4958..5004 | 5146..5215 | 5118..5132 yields -0.059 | 14.2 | 14.5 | 14.4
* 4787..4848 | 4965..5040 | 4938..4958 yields 0.048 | 14.9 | 14.3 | 14.5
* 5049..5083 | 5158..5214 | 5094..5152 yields -0.043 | 14.7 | 14.4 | 14.6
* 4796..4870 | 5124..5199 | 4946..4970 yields 0.044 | 14.9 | 14.7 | 14.8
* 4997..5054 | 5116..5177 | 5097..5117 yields -0.046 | 14.5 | 14.8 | 14.7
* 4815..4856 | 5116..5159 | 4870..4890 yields 0.034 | 14.6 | 15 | 14.7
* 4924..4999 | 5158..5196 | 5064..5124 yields -0.053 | 14.1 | 14.4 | 14.3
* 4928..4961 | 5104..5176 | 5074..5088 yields -0.015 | 13.7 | 14.8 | 14.4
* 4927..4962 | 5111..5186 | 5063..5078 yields -0.033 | 13.7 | 14.8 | 14.4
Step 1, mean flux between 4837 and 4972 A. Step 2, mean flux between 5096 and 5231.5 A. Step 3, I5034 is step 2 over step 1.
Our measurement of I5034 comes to 1.0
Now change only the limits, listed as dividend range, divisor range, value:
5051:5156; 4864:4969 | 1.06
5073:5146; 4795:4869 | 1.01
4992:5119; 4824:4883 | 1.00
